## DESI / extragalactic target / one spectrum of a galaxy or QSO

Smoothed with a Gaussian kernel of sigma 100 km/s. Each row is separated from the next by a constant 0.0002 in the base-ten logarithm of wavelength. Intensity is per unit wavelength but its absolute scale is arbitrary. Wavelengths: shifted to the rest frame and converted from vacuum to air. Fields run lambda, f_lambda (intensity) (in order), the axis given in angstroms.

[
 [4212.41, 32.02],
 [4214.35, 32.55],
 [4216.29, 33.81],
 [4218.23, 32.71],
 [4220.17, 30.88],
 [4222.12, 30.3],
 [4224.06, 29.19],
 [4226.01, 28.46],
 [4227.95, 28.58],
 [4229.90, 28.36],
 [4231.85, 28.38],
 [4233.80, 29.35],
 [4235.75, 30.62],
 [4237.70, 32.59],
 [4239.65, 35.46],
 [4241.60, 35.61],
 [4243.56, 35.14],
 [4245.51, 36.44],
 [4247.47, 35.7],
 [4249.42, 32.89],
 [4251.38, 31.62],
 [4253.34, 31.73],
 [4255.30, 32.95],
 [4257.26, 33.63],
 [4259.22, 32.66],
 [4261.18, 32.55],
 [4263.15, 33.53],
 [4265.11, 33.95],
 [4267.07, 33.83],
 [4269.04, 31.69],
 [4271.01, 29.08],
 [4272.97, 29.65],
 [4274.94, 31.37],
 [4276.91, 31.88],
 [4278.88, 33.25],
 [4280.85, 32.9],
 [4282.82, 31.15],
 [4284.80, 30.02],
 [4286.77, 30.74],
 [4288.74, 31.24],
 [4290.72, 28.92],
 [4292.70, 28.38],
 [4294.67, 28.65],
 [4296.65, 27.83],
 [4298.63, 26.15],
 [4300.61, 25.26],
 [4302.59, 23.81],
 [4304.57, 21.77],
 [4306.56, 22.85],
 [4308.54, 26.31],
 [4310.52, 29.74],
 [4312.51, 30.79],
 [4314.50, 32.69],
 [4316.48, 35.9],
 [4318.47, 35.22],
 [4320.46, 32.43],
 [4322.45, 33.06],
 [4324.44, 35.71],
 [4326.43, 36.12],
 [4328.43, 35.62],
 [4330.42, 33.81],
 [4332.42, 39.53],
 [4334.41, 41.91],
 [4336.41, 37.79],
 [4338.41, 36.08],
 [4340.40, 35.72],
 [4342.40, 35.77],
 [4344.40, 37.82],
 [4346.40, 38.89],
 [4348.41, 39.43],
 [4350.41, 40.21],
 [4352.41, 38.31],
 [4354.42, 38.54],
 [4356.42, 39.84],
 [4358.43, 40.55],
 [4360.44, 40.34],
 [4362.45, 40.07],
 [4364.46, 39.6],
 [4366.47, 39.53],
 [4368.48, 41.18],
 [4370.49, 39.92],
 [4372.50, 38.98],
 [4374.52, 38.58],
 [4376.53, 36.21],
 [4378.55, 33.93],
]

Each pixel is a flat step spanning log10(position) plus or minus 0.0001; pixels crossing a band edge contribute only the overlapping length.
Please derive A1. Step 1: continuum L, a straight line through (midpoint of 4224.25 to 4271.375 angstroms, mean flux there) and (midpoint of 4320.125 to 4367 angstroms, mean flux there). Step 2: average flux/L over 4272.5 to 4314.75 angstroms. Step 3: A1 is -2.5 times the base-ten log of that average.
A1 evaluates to 0.21 mag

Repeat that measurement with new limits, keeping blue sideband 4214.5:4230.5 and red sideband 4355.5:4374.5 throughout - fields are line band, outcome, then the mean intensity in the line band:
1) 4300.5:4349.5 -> 0.12 mag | 33.5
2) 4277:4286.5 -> 0.09 mag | 31.7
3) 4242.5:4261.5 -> -0.04 mag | 33.6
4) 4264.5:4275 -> 0.07 mag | 31.5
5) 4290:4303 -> 0.29 mag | 27.1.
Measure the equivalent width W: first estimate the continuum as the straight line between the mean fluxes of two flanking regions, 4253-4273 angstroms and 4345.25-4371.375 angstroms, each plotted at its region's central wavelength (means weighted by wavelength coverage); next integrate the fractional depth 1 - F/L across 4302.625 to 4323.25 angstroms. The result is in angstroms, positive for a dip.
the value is 3.7 angstroms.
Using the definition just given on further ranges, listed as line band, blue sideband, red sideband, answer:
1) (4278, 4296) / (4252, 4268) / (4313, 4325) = 1.6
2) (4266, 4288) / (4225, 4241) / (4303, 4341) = 0.2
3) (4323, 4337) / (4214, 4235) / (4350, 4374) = 0.2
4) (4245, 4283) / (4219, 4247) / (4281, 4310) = -4.0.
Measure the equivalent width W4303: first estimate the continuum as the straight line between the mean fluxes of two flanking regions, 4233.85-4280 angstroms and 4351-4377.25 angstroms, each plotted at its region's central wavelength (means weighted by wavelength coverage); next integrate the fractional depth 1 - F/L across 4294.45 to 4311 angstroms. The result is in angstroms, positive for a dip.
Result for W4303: 4.7 angstroms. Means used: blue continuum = 32.9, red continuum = 39.4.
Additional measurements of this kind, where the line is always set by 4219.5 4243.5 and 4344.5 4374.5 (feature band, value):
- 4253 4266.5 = -0.1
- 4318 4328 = 0.7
